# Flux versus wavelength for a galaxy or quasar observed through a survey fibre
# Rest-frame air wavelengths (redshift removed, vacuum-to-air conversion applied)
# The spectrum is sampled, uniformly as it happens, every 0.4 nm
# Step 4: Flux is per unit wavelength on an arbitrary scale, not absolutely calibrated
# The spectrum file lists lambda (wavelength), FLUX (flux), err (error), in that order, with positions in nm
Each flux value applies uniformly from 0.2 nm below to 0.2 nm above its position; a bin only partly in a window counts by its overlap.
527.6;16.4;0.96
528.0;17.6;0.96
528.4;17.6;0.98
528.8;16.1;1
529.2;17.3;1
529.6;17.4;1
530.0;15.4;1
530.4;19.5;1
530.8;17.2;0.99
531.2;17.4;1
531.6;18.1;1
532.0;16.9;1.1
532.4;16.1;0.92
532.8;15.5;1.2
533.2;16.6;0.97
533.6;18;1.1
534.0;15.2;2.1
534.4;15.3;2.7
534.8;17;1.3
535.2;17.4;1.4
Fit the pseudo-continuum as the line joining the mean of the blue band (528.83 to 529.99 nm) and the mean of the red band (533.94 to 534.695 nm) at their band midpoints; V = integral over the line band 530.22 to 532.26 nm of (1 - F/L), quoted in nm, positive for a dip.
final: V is -0.18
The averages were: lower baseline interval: 16.8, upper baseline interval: 15.5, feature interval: 17.8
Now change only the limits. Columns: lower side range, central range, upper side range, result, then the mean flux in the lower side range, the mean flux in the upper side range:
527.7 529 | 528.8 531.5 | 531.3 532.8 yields -0.06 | 17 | 16.9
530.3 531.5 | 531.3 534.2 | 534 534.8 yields 0.02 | 17.9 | 15.7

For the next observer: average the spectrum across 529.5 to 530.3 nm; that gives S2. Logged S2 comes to 16.7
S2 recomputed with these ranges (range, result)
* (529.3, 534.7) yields 16.8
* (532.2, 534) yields 16.4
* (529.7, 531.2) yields 17.4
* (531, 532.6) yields 17.1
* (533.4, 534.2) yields 16.6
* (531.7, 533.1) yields 16.3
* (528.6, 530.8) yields 17.1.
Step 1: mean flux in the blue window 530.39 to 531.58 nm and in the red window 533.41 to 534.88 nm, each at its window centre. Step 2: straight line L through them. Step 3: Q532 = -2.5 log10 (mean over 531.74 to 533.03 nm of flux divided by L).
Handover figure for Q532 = 0.06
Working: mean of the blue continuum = 17.8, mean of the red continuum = 16.3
